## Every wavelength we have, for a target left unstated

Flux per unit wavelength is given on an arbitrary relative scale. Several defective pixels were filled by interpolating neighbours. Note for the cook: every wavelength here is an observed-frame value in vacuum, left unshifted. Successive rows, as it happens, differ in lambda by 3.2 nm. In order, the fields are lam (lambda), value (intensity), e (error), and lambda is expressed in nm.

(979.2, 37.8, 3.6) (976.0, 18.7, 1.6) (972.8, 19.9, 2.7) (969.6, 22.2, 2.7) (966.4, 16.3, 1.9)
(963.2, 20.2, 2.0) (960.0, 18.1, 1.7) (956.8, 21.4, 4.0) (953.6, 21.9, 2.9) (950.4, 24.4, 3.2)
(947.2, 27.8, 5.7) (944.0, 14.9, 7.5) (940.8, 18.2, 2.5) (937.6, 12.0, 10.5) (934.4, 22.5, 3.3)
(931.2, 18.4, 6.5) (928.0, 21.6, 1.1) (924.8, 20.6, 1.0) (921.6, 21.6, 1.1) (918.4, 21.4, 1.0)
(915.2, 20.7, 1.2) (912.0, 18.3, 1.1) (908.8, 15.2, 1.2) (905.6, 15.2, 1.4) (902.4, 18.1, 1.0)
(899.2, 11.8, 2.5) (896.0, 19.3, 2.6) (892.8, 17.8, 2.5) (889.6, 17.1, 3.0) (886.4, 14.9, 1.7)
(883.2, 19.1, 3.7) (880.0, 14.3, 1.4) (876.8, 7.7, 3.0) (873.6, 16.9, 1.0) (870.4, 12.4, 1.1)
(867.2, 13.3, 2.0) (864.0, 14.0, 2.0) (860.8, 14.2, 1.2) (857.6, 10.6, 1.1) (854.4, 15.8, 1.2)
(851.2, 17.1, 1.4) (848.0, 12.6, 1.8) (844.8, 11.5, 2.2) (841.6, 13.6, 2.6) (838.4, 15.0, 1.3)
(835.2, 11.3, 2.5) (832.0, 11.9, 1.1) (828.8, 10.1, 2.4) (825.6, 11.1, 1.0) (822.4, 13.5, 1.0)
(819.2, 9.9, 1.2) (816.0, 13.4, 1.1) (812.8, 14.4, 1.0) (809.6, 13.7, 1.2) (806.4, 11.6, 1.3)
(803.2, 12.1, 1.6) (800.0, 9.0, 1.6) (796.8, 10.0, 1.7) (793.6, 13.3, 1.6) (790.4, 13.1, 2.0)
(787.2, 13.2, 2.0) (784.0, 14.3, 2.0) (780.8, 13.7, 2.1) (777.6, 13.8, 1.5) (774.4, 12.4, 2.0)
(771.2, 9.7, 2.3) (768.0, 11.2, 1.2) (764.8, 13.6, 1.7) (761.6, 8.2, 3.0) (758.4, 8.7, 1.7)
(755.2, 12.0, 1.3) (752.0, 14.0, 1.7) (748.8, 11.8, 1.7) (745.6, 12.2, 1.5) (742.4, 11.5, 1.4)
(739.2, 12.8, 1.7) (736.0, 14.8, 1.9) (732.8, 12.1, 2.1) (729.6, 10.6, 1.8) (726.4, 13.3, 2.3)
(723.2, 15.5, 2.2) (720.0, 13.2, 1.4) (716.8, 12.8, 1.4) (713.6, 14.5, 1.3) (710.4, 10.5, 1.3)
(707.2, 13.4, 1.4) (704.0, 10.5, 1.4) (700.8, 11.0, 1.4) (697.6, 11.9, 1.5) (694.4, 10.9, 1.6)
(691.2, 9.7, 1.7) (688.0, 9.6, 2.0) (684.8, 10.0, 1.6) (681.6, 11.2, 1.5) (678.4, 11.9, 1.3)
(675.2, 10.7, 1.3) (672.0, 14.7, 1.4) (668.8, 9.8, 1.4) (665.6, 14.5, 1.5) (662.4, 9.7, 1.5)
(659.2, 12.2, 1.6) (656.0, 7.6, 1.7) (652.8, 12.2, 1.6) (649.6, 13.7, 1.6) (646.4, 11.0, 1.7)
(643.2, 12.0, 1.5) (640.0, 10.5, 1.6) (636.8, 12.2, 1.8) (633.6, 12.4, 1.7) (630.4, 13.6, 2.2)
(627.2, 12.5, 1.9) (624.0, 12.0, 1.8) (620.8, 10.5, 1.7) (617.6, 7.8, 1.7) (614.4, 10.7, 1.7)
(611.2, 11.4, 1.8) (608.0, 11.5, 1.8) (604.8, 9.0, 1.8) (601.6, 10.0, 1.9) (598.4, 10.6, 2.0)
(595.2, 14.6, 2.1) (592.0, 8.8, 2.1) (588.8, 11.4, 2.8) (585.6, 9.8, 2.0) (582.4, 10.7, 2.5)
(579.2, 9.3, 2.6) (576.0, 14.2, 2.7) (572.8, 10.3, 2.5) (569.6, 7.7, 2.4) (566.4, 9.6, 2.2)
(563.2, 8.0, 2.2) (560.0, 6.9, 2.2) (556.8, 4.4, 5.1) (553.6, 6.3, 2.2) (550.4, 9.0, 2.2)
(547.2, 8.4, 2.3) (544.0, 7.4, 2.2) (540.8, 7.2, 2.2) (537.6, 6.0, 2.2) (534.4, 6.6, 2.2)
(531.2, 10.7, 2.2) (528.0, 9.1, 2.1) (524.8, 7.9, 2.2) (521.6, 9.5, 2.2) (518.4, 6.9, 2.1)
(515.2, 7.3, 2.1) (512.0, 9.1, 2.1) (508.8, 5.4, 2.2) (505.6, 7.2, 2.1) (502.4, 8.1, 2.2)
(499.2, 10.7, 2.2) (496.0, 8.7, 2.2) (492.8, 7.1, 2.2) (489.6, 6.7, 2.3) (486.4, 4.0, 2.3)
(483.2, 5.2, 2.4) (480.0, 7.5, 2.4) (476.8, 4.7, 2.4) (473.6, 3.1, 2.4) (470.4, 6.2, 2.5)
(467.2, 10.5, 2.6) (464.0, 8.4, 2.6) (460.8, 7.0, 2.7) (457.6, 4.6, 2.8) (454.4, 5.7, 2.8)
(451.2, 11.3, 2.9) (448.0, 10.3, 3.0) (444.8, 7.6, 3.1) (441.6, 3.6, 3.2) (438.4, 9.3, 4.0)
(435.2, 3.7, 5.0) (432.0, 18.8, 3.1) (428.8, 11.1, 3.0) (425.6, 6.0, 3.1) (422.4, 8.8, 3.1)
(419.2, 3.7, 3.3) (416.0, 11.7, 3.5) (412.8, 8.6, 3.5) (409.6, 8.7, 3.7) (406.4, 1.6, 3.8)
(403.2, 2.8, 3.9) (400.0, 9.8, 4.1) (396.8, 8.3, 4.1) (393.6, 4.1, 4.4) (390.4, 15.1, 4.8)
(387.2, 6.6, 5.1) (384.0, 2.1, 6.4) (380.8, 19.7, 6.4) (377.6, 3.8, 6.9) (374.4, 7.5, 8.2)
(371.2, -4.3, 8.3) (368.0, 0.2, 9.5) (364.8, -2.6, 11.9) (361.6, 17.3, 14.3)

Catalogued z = 1.29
